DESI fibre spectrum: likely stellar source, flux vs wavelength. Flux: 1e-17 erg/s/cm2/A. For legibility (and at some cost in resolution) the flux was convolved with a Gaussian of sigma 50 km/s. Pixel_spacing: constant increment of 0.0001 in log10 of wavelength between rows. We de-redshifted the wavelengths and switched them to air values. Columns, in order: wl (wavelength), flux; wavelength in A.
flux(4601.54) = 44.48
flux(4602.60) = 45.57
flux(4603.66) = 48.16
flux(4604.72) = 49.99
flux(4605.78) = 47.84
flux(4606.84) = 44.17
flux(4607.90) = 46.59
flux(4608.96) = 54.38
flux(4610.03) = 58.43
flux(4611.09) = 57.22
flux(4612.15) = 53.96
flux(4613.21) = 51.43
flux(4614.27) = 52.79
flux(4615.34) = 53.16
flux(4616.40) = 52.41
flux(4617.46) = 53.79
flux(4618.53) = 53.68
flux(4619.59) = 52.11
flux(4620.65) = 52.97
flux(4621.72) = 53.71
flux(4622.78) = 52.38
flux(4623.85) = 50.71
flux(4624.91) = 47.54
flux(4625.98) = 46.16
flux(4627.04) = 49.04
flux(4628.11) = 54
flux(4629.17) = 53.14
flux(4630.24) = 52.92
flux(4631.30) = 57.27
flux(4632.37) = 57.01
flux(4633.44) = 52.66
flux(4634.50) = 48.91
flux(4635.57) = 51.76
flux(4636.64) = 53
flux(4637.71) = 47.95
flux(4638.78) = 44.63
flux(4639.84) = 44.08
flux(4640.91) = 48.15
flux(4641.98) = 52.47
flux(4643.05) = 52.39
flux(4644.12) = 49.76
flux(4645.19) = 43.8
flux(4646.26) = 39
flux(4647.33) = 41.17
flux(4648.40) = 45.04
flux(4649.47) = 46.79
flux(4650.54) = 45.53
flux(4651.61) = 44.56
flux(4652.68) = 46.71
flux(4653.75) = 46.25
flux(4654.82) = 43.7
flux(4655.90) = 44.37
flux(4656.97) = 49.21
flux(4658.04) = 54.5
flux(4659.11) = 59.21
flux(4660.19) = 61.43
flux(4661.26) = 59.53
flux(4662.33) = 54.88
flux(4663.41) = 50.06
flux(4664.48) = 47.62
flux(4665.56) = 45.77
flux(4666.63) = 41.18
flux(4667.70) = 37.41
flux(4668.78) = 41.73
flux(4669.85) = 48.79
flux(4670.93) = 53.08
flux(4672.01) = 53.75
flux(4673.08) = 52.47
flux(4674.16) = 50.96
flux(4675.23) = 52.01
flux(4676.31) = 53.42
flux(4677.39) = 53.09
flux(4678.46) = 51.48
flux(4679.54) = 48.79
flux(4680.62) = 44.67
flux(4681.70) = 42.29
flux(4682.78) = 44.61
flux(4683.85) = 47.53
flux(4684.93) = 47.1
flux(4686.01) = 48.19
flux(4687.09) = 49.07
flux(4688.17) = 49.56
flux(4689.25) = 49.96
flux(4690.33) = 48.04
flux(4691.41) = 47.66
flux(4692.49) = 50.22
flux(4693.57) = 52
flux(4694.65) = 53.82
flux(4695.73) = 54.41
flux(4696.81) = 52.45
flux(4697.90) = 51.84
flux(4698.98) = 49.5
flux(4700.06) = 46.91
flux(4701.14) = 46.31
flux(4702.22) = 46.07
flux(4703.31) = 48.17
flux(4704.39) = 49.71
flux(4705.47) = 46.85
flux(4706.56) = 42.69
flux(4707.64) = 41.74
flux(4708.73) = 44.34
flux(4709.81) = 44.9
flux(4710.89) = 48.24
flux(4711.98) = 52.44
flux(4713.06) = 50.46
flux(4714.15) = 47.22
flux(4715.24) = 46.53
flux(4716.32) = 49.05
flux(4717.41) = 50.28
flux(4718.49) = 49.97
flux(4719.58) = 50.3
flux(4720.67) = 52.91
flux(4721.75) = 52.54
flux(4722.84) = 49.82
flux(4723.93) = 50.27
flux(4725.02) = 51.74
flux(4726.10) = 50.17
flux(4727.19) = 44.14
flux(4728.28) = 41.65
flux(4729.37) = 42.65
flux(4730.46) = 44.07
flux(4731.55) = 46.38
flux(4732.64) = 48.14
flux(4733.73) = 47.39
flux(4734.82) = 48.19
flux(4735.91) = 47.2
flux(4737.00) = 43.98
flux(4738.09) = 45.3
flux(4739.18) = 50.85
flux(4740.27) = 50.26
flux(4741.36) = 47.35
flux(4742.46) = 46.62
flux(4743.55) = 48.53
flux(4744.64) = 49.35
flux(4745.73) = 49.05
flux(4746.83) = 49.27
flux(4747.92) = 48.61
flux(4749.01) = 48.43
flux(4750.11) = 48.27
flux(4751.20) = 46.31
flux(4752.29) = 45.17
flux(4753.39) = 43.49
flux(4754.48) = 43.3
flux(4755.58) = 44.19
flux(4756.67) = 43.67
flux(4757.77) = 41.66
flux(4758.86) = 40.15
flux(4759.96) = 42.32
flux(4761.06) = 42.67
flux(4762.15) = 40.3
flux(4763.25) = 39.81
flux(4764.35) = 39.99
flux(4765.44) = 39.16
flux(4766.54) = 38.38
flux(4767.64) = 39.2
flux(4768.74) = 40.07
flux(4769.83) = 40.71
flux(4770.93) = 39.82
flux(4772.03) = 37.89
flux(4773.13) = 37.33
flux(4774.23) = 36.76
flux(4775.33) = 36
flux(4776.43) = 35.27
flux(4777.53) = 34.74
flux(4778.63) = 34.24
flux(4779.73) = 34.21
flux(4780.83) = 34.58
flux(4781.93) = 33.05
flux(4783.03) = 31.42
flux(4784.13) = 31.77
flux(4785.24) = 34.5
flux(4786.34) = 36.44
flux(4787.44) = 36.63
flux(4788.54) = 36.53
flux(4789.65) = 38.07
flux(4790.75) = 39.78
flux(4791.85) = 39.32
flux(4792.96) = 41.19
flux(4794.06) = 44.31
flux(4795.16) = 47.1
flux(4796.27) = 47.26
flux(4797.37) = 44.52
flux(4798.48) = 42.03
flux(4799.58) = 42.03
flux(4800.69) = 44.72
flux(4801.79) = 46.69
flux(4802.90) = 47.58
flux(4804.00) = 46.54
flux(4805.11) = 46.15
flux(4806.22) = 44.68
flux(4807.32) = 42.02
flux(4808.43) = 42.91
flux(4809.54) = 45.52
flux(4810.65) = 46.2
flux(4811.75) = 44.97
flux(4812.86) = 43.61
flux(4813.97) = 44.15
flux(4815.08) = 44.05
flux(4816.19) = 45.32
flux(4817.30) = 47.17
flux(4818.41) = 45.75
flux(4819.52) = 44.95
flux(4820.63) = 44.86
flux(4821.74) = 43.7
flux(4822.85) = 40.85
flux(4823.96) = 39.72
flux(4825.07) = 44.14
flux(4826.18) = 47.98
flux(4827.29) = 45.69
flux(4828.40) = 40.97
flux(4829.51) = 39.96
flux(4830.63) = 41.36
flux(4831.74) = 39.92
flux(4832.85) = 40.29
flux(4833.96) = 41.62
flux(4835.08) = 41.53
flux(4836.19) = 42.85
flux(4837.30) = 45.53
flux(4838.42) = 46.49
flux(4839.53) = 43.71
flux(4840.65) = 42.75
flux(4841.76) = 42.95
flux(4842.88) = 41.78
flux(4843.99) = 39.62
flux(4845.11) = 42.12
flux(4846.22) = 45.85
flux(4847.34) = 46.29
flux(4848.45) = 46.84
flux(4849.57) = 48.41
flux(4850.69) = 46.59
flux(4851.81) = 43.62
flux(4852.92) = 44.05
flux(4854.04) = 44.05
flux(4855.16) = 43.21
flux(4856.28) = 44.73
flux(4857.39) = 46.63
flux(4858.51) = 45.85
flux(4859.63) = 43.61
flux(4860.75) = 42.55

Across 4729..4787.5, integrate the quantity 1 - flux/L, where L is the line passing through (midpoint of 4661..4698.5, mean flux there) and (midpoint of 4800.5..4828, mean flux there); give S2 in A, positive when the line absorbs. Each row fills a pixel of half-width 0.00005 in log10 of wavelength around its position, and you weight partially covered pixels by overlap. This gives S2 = 6.0 A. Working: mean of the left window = 49.3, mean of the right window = 44.8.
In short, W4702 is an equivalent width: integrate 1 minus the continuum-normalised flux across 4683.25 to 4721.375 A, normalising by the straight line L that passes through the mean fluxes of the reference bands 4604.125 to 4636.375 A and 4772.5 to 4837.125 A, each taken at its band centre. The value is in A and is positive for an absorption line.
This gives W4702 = -1.2 A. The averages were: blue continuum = 52.1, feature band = 48.8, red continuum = 41.4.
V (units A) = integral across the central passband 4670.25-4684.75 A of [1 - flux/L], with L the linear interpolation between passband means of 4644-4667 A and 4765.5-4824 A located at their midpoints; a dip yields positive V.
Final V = -0.8 A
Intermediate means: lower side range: 48.2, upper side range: 40.9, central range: 49.8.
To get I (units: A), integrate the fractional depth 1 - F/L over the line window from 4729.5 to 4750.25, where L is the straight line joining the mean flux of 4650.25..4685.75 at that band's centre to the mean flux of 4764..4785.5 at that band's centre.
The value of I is -3.6 A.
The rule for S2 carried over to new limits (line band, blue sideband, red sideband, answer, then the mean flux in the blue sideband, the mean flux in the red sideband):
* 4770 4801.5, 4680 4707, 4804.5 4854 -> 4.8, 48.4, 43.9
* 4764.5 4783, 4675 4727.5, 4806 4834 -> 3.6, 48.9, 43.6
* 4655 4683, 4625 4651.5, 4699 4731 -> -0.8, 48.9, 47.7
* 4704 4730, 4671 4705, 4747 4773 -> -0.7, 49.6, 42.4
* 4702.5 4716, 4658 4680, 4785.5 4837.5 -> 0.5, 50.9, 43.1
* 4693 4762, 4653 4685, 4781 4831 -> -1.6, 49.4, 42.4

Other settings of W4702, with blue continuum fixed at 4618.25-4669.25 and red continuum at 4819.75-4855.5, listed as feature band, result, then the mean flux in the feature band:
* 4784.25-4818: 1.20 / 42.9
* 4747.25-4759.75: 0.32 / 44.8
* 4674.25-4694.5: -0.39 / 49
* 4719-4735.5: -0.43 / 48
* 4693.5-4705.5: -0.57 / 49.9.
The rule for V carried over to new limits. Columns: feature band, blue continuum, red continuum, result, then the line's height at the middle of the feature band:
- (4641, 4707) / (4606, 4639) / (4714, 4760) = 1.41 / 49.8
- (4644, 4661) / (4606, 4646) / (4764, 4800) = 0.45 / 49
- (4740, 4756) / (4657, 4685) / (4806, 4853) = -0.08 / 47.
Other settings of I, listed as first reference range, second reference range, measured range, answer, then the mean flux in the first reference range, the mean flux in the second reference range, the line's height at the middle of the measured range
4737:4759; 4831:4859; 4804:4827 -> 0.1 A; 46.6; 43.9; 44.7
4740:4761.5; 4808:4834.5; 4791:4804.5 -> 0.0 A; 45.9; 43.6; 44.3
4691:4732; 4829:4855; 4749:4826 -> 6.8 A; 48.4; 43.4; 45.5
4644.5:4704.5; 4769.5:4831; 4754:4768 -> 0.8 A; 48.7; 41.3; 43.6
